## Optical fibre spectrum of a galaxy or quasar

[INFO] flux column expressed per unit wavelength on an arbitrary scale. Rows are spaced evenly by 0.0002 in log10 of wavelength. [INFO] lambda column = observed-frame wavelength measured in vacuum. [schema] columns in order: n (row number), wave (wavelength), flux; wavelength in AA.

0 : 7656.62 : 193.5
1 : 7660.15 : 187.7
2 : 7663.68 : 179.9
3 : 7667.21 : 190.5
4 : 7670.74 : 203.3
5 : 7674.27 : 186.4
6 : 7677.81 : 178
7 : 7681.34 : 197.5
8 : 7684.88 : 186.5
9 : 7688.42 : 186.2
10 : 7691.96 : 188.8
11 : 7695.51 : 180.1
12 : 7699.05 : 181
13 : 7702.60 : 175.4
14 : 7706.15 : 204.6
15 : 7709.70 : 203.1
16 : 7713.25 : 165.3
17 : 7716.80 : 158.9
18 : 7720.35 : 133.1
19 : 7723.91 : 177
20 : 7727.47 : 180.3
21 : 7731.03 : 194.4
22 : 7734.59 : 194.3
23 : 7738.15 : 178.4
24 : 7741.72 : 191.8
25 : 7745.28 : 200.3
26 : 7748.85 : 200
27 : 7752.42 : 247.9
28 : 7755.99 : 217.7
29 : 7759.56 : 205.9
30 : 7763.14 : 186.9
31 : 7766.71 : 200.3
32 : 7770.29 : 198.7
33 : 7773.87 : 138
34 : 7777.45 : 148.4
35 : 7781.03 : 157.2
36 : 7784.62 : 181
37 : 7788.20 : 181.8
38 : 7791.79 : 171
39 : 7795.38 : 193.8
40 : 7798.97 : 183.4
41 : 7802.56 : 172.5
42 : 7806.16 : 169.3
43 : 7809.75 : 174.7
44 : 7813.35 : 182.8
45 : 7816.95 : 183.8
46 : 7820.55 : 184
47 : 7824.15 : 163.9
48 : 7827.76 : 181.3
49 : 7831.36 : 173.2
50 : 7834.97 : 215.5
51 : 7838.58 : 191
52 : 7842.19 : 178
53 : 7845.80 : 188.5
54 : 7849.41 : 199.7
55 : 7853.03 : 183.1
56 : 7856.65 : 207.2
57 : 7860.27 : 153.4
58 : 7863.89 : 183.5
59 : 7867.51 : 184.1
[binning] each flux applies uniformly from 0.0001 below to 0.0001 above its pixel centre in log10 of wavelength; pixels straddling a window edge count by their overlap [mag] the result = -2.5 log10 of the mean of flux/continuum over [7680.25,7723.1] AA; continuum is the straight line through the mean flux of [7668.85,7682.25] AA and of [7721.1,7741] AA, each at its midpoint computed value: 0.04 mag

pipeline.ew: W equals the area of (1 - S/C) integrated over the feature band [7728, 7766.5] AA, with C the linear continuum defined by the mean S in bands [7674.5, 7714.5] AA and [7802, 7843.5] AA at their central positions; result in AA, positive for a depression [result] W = -3.5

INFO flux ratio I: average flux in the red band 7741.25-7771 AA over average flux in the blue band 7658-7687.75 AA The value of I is 1.1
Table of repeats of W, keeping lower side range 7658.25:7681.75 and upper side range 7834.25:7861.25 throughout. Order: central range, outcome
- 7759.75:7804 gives 2.8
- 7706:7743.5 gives 2.0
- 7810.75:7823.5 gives 0.6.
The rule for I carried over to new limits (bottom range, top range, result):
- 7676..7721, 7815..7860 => 1.03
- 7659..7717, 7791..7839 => 0.97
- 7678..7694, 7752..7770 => 1.10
